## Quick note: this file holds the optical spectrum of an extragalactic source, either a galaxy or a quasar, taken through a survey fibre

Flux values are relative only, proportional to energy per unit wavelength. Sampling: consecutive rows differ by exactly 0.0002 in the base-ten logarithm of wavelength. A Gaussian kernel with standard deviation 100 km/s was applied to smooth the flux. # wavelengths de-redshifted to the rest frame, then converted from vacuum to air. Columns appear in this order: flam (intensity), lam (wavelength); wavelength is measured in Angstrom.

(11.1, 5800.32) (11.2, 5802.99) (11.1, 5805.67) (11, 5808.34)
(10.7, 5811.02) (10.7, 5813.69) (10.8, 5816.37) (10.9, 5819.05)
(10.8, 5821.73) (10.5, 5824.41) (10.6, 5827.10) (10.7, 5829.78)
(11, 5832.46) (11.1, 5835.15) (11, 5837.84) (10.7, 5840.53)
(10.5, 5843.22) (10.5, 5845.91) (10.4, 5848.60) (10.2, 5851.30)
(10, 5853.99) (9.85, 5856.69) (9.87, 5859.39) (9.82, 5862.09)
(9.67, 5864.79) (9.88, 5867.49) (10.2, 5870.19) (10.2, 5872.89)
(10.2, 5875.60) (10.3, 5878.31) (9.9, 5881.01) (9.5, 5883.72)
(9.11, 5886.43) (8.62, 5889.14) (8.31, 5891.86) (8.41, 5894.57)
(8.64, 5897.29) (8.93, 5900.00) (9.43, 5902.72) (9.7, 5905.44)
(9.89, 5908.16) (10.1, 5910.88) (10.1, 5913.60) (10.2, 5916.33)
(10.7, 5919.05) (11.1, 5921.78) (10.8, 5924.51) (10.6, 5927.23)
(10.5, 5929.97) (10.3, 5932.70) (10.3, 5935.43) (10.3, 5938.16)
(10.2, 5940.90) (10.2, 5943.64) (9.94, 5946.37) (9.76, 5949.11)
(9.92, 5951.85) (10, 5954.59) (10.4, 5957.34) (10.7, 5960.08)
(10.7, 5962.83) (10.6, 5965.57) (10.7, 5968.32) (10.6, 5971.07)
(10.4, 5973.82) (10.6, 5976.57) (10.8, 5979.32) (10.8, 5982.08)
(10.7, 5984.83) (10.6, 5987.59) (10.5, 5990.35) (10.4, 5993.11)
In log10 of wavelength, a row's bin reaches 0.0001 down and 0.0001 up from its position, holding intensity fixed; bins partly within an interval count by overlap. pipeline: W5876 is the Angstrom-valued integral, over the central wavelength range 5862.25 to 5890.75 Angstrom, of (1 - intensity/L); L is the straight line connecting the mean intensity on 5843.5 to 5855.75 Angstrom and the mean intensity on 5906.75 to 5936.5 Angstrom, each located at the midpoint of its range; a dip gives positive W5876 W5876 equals 1.6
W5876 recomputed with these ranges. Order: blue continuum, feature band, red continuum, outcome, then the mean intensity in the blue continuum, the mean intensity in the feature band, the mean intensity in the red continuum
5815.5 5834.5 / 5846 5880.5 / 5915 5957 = 1.8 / 10.8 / 10.1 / 10.3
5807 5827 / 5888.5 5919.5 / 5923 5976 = 3.2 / 10.8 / 9.4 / 10.4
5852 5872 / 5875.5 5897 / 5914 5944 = 1.9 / 9.92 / 9.21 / 10.5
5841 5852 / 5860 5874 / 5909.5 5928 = 0.7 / 10.4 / 9.95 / 10.5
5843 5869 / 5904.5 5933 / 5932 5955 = -0.8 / 10.1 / 10.4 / 10.1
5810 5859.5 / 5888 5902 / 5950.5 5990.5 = 2.6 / 10.6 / 8.62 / 10.5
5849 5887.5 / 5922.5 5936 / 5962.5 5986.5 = -0.3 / 9.92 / 10.5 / 10.7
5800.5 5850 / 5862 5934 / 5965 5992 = 6.0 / 10.8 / 9.82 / 10.6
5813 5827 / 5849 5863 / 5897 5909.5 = 0.2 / 10.7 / 9.98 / 9.38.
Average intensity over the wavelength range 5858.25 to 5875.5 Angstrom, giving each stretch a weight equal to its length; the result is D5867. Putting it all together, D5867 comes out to 9.96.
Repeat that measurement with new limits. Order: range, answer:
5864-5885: 9.99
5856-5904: 9.49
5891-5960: 9.98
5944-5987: 10.4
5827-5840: 10.9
